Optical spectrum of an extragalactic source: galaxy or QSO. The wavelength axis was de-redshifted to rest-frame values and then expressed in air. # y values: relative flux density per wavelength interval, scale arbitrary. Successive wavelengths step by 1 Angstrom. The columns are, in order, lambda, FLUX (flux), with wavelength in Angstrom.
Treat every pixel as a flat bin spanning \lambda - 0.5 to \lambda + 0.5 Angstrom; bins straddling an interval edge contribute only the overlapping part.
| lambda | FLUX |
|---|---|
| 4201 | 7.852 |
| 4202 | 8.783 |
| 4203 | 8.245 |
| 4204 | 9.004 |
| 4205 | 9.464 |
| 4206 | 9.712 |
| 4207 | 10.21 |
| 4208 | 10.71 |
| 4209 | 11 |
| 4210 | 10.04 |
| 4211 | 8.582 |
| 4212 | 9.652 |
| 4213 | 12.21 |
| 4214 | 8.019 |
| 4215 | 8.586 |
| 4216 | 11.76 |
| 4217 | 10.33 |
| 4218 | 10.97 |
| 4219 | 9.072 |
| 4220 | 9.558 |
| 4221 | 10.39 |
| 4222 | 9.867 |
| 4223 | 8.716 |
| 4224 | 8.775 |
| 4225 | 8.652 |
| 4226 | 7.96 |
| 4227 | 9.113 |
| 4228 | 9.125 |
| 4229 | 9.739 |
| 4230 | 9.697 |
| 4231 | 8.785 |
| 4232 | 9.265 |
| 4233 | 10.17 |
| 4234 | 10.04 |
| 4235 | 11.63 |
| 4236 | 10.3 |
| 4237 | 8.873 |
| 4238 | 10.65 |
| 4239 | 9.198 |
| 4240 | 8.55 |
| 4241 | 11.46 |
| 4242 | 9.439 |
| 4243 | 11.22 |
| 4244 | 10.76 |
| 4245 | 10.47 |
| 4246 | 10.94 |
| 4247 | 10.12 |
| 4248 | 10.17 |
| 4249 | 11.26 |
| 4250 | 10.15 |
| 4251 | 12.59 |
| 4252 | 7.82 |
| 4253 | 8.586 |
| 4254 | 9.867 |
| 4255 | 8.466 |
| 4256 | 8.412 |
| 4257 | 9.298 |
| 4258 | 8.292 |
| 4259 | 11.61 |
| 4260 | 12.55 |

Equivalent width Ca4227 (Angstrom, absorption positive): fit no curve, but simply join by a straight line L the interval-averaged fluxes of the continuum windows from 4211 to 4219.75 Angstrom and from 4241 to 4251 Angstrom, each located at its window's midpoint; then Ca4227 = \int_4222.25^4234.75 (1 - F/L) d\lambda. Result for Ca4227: 1.3 Angstrom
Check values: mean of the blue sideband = 9.97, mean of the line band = 9.23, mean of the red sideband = 10.7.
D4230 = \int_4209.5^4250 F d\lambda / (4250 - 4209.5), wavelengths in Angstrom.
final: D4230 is 9.86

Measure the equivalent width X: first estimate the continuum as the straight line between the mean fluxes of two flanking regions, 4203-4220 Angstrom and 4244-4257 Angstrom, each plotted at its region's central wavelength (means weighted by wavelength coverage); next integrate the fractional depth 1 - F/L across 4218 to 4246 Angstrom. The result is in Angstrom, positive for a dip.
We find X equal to 0.5 Angstrom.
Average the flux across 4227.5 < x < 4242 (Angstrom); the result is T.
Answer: 9.81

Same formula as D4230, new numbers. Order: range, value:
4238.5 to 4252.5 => 10.3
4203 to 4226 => 9.71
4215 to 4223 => 10.1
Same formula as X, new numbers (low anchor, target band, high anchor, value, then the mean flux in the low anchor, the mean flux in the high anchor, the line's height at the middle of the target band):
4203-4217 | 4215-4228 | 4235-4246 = 0.59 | 9.87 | 10.2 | 10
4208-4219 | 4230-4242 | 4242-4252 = 0.67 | 10.1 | 10.6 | 10.5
